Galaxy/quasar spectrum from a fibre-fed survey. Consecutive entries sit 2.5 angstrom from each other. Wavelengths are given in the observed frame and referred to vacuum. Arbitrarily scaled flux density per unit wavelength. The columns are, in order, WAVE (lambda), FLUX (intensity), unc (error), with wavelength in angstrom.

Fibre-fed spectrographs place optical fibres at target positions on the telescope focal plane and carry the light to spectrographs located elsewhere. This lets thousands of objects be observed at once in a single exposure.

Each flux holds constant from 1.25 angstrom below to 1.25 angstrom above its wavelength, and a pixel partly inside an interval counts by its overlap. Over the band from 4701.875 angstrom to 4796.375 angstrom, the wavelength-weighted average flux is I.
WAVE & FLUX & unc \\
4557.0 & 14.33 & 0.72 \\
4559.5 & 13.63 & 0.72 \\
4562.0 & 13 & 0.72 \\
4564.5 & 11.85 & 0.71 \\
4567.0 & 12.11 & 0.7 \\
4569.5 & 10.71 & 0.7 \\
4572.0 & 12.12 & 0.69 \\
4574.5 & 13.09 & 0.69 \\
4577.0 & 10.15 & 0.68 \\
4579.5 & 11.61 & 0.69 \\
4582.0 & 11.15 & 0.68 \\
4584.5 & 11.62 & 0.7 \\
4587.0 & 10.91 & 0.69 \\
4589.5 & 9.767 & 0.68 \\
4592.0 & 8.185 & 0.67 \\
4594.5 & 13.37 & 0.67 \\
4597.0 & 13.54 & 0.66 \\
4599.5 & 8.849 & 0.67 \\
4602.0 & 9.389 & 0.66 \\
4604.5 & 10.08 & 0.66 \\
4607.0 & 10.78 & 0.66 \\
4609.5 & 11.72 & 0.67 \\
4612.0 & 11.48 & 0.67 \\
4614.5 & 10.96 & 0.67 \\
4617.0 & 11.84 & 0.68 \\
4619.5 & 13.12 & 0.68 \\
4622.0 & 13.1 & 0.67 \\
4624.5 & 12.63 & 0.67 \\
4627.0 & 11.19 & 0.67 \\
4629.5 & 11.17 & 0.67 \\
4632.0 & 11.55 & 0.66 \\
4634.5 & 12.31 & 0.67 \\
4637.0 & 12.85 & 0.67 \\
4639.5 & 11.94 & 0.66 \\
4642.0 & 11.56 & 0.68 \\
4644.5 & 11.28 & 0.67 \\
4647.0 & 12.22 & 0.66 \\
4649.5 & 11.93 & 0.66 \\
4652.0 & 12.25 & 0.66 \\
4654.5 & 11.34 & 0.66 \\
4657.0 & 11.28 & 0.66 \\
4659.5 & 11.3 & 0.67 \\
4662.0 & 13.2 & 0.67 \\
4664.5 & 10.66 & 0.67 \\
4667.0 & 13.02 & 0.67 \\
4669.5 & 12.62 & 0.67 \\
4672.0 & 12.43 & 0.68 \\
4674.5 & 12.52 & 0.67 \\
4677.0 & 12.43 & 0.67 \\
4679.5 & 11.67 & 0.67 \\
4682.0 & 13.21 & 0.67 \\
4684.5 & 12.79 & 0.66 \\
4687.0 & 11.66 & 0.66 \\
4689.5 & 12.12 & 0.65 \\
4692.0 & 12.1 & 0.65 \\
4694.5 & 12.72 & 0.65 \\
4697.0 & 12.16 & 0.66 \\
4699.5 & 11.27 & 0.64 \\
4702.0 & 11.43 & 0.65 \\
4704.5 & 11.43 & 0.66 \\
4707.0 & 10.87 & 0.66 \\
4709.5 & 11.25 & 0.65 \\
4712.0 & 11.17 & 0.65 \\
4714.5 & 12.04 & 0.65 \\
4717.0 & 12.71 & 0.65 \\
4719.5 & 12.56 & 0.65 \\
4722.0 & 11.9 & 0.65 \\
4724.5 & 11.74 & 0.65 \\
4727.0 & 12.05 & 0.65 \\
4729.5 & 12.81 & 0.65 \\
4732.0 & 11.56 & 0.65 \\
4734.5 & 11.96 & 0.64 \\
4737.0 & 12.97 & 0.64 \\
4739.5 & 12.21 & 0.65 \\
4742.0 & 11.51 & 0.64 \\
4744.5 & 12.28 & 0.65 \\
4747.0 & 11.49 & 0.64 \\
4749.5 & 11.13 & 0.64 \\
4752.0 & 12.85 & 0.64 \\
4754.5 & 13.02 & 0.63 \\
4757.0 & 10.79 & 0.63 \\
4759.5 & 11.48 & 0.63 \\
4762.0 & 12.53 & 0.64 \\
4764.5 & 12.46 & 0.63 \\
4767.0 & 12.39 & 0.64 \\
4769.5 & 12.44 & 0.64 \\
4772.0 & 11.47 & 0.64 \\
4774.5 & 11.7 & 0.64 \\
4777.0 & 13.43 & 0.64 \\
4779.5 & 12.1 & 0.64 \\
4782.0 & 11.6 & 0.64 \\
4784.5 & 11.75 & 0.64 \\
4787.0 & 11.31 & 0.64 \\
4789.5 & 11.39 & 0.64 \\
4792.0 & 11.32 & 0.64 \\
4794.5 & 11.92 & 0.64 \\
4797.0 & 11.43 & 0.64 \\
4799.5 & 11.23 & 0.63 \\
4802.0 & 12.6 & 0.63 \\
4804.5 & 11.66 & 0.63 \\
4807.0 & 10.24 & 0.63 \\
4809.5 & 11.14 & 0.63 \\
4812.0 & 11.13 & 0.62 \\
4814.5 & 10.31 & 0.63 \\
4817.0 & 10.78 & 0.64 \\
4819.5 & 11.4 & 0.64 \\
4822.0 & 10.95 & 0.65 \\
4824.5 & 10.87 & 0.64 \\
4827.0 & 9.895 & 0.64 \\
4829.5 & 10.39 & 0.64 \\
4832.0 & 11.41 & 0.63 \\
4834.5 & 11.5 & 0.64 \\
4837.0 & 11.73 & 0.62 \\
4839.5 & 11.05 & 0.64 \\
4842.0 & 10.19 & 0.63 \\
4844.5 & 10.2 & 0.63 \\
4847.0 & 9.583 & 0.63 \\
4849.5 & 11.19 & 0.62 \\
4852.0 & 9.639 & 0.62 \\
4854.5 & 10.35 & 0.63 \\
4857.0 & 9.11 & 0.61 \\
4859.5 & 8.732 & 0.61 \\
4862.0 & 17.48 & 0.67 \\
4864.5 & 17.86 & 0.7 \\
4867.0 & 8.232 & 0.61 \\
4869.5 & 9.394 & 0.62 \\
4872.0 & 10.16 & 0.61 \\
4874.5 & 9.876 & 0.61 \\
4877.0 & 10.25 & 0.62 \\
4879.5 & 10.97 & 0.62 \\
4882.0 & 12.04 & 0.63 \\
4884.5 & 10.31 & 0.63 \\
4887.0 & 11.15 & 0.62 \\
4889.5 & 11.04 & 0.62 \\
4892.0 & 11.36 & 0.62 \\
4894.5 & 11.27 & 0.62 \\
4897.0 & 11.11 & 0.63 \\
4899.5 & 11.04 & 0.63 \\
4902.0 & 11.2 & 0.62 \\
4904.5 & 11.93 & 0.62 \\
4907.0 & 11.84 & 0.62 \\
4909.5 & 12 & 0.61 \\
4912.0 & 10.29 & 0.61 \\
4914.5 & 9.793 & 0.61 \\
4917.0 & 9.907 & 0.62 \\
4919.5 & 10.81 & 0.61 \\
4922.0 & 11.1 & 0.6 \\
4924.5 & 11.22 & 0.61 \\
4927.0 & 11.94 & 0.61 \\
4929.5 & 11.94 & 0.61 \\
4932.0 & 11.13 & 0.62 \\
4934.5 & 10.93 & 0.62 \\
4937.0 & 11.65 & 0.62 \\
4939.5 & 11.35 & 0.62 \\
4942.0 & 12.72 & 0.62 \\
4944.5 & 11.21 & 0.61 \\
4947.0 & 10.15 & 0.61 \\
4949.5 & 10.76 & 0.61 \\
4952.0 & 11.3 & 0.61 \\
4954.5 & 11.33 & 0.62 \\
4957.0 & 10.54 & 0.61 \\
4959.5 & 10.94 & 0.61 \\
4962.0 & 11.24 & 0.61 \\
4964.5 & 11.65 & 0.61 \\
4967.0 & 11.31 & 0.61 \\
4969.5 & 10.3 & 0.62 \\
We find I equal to 11.9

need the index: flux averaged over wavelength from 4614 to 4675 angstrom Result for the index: 12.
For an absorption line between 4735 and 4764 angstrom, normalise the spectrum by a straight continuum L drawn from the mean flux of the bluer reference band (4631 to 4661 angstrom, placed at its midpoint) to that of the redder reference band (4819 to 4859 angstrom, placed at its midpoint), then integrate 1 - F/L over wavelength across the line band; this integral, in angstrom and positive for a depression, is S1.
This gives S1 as -2.3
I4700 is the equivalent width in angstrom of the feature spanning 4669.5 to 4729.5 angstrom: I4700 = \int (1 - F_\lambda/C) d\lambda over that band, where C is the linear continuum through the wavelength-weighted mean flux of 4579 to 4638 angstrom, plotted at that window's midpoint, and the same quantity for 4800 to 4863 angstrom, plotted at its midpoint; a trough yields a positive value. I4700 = -4.6 angstrom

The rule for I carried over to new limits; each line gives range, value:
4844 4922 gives 11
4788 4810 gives 11.4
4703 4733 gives 11.8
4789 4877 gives 11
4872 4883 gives 10.7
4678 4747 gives 12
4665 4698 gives 12.4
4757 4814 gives 11.7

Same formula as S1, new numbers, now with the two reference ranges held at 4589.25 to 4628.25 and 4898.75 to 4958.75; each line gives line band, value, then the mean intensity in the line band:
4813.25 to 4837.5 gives 0.67 angstrom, 10.9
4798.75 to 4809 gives -0.19 angstrom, 11.4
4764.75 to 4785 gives -1.65 angstrom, 12.1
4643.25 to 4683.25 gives -2.90 angstrom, 12.1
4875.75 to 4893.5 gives 0.26 angstrom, 11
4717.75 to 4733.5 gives -1.23 angstrom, 12.1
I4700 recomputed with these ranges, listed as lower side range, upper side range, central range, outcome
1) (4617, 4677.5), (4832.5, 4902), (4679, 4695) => -0.6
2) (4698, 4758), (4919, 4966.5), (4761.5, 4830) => 1.1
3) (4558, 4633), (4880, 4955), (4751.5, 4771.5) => -1.5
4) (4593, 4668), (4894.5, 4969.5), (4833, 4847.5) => 0.7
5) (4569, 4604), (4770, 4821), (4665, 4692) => -2.8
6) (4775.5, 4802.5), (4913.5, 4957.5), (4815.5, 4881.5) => 3.6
